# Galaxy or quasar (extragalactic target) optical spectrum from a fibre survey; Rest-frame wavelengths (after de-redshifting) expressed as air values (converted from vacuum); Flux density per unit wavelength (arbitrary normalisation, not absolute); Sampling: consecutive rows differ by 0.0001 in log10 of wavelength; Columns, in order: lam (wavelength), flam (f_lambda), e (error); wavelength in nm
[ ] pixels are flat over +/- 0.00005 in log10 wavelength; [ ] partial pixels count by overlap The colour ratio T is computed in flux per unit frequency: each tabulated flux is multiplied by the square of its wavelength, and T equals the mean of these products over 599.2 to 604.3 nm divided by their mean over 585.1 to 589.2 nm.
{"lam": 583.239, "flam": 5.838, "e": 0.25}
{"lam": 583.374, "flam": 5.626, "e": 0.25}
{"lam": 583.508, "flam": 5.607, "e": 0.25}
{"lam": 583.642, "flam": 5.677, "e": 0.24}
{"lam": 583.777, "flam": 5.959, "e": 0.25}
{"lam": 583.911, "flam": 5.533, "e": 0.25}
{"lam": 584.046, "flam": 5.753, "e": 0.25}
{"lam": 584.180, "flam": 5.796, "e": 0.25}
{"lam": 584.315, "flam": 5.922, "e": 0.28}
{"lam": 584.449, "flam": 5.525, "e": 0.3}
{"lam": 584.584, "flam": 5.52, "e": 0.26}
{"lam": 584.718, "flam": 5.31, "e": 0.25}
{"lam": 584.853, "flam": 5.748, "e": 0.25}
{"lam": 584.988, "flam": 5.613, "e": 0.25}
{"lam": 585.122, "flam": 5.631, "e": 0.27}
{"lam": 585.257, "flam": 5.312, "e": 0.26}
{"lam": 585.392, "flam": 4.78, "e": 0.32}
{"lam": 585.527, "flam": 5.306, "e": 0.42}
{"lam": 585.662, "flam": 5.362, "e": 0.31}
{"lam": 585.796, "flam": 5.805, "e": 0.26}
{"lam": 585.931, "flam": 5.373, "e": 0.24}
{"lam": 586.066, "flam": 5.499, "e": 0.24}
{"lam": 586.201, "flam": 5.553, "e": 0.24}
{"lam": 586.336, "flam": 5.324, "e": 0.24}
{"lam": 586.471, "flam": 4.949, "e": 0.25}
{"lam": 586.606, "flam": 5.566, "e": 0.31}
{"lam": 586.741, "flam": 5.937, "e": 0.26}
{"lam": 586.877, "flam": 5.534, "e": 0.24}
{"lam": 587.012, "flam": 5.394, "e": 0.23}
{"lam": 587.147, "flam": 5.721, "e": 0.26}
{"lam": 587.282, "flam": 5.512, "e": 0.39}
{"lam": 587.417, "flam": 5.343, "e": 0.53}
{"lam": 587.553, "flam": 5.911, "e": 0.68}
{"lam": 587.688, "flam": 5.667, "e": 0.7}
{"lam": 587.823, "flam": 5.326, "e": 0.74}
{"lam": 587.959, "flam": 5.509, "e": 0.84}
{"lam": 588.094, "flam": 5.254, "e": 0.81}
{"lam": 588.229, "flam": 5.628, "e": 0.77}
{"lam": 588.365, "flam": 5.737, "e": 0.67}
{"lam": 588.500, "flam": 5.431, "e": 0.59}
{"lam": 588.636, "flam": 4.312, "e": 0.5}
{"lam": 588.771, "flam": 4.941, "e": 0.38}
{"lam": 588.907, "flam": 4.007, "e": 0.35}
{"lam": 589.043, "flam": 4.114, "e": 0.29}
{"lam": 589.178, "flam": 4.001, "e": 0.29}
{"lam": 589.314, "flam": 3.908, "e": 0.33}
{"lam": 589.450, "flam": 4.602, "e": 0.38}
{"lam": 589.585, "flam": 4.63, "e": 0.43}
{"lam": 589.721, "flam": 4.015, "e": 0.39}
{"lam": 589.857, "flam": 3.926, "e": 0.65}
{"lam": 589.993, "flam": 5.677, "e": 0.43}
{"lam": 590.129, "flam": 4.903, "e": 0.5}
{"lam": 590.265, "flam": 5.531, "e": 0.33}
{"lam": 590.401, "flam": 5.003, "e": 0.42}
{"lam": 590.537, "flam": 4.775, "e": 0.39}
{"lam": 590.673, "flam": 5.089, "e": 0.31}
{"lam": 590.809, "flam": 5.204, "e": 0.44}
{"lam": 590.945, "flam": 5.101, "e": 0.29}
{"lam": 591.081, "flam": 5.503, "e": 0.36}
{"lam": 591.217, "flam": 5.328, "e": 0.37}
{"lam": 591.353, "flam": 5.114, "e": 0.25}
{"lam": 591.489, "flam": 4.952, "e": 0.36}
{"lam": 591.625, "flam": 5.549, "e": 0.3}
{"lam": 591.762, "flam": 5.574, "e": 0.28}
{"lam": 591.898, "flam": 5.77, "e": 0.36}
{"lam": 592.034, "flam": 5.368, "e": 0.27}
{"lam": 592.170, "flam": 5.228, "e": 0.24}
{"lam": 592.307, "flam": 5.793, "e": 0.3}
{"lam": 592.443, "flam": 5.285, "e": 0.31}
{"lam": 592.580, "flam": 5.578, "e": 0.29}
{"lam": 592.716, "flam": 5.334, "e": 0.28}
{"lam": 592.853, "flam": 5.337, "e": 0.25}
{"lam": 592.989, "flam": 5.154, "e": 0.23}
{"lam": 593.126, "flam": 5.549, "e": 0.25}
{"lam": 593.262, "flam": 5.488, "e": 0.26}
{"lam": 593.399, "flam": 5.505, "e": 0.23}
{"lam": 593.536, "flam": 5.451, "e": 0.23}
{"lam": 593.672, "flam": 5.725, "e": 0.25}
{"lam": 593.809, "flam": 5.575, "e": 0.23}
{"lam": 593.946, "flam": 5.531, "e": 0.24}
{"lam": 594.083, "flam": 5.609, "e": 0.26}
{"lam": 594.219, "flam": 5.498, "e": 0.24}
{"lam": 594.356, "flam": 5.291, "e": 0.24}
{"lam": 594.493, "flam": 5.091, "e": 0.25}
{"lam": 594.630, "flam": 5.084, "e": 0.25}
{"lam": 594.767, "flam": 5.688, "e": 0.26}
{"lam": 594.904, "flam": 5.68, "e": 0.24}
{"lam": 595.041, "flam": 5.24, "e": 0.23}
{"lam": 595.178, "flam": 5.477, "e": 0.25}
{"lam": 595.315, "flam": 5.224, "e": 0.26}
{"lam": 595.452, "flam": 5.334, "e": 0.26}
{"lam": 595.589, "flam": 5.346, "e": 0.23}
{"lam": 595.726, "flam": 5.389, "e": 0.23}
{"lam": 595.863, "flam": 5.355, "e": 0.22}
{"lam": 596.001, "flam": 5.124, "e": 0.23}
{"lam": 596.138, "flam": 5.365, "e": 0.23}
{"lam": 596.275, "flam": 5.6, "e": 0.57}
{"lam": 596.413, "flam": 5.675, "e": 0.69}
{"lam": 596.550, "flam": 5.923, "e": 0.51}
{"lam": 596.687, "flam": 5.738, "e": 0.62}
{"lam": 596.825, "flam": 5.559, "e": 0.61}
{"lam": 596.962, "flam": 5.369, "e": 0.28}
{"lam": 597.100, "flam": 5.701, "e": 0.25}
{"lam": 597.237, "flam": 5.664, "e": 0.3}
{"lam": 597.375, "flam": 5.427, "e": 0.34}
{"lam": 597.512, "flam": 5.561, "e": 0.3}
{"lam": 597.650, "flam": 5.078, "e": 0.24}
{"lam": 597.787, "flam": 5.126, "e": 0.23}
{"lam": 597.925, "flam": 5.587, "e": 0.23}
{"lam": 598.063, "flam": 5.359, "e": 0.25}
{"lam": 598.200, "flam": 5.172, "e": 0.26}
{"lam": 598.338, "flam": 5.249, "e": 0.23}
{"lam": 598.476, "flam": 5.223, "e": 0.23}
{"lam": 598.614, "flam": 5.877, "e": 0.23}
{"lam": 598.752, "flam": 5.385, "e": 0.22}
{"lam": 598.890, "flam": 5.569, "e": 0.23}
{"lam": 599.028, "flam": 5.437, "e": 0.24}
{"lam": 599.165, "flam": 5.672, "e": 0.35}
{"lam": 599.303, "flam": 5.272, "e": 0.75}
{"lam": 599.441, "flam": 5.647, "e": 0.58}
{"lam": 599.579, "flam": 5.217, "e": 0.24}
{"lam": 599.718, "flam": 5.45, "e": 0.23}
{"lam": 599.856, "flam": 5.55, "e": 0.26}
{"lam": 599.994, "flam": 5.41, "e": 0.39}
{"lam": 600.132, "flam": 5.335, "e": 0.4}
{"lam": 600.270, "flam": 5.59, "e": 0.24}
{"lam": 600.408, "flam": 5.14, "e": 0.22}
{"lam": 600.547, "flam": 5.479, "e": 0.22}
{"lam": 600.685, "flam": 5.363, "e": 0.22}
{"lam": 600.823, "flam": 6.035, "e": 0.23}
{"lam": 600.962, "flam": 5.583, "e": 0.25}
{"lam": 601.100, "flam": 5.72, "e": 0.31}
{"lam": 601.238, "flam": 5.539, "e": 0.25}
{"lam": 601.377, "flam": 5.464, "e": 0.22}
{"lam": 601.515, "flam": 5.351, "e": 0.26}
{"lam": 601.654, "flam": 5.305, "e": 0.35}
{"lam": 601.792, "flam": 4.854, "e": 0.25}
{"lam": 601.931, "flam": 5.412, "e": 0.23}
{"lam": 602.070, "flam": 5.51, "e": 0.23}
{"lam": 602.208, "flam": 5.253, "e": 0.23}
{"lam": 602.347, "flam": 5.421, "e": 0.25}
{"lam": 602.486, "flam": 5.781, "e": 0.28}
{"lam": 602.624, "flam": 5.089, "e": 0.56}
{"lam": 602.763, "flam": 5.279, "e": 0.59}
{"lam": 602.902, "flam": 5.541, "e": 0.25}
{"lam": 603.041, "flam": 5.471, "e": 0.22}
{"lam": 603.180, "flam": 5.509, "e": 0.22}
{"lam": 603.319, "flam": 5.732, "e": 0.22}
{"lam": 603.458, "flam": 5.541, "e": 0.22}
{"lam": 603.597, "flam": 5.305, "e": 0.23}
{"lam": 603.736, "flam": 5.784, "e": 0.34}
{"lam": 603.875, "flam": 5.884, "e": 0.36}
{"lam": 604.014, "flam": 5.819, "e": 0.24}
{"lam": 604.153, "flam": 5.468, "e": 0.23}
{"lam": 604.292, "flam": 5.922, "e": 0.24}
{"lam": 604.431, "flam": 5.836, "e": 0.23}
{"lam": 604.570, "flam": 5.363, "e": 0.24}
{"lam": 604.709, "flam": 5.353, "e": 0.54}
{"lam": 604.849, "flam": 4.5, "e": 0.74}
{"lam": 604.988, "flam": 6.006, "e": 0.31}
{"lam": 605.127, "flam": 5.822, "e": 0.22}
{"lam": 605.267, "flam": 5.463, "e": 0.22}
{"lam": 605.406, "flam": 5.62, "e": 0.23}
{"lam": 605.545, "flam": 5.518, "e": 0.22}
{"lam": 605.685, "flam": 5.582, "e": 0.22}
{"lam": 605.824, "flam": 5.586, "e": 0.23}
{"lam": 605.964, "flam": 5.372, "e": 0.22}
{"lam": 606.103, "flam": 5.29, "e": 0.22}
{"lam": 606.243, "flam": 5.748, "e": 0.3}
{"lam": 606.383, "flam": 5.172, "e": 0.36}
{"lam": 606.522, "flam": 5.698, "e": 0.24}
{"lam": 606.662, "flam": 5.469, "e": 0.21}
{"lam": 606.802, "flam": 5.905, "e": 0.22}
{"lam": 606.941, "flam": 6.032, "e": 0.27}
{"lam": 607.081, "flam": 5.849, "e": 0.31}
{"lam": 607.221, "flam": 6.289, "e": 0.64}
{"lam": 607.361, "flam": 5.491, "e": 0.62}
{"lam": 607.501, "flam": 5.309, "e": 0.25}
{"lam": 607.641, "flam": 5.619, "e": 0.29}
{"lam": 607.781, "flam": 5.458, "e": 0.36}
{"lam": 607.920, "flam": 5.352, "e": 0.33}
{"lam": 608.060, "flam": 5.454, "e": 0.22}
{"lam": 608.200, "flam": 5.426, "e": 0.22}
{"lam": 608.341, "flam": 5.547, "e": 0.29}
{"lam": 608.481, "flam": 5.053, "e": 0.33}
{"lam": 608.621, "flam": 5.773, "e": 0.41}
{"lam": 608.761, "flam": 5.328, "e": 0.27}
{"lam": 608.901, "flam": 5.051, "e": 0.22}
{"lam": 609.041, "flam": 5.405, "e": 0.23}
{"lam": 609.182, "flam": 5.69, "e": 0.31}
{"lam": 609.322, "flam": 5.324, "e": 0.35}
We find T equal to 1.1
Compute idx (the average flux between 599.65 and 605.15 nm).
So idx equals 5.49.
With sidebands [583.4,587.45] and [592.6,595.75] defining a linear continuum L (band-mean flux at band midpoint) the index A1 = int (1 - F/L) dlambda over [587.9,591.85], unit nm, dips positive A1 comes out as 0.38 nm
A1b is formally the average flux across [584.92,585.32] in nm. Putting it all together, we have 5.52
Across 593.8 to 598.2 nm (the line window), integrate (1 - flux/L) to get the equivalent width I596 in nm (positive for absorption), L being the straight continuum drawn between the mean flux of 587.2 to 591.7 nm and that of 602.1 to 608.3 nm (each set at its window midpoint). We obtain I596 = -0.17 nm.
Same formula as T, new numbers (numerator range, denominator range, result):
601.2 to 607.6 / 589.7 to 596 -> 1.08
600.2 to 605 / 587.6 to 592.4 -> 1.13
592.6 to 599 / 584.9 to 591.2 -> 1.08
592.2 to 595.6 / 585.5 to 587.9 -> 1.01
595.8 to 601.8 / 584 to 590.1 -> 1.09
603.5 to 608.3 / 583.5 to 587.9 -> 1.08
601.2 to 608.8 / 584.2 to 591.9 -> 1.12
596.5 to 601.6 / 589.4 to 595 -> 1.06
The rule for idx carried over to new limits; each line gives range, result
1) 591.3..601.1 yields 5.45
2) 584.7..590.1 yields 5.17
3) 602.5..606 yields 5.54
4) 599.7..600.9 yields 5.49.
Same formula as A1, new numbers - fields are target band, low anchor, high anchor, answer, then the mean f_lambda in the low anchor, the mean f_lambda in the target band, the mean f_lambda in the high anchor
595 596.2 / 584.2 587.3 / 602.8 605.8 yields 0.05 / 5.49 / 5.32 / 5.57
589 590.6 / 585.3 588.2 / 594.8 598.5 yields 0.25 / 5.46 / 4.6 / 5.43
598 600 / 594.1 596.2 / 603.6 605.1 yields 0.01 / 5.35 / 5.43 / 5.59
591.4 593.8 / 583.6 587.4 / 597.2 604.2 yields 0.02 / 5.53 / 5.45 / 5.46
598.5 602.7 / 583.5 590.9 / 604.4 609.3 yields -0.01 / 5.25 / 5.45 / 5.52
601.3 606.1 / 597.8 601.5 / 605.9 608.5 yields 0.03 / 5.47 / 5.49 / 5.56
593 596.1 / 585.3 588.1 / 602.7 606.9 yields 0.05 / 5.46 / 5.41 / 5.56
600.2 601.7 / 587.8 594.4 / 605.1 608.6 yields -0.03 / 5.16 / 5.51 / 5.56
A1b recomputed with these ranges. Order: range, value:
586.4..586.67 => 5.26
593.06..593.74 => 5.55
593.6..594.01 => 5.61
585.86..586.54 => 5.34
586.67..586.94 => 5.72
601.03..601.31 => 5.63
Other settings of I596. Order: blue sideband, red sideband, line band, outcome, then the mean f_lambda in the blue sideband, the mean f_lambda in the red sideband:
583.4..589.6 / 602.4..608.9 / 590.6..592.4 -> 0.01 nm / 5.33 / 5.55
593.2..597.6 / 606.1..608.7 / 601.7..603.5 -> 0.04 nm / 5.48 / 5.58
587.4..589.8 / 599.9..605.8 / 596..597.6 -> -0.10 nm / 4.89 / 5.5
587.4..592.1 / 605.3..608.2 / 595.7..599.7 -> -0.12 nm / 5.05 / 5.59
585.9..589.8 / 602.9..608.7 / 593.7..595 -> -0.04 nm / 5.12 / 5.57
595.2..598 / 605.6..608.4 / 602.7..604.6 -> -0.02 nm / 5.46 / 5.58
